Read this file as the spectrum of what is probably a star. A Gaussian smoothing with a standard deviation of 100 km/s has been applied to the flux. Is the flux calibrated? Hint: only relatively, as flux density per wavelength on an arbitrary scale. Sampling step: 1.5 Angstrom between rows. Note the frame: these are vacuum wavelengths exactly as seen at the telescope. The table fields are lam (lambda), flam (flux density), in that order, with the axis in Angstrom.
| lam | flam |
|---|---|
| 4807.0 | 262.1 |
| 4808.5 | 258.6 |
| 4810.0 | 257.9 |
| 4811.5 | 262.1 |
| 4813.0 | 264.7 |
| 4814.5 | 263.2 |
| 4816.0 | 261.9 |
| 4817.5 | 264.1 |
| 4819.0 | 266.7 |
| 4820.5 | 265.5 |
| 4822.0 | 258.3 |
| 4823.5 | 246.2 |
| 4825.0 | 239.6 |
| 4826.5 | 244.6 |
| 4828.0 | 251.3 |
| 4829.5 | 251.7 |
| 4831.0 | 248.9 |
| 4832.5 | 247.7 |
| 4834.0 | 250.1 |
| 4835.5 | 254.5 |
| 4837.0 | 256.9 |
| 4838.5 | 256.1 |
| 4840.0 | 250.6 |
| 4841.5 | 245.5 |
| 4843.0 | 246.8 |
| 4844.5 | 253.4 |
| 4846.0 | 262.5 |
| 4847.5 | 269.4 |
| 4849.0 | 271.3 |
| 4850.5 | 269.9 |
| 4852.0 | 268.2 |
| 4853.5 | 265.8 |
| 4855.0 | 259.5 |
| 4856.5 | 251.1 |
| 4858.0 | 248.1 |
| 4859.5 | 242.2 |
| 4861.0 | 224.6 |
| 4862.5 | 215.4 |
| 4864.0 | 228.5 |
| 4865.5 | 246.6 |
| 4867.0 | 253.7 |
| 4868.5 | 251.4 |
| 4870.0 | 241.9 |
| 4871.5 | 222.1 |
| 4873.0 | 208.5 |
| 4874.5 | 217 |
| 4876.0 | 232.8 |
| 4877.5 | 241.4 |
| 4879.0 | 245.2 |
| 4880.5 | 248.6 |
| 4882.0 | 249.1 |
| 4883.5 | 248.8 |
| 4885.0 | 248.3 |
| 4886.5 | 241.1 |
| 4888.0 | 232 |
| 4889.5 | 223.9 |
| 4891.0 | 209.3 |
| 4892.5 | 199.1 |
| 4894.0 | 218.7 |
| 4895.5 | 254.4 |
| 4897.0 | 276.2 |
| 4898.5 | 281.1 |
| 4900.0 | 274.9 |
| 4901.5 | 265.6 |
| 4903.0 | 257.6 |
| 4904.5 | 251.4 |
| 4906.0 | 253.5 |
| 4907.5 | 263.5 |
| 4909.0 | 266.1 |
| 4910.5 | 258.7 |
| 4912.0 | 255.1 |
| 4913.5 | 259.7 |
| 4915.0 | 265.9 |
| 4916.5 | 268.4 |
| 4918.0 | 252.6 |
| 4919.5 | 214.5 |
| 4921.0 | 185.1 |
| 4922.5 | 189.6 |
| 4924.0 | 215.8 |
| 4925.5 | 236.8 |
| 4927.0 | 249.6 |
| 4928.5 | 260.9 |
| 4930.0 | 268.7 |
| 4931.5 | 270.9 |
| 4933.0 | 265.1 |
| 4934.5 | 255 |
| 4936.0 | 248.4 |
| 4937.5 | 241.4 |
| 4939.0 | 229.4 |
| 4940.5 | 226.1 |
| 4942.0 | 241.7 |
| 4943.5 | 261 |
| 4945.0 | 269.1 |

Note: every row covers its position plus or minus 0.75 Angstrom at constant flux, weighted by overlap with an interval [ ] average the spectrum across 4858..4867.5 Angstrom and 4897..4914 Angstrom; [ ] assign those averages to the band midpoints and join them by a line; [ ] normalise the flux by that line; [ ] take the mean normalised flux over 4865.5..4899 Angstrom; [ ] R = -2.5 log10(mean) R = 0.04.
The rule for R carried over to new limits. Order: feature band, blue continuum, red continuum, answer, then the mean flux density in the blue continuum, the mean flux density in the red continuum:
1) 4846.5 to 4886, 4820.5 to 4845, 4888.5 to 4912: 0.02 mag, 251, 250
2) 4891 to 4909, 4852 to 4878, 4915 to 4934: -0.06 mag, 239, 241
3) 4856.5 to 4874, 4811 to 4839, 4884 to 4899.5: 0.05 mag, 255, 239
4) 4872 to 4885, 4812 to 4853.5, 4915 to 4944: 0.06 mag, 257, 242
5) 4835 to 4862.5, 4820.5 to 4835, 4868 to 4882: -0.05 mag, 250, 235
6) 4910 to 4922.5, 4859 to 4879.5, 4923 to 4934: 0.03 mag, 233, 251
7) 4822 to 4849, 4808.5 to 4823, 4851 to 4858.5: 0.04 mag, 262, 259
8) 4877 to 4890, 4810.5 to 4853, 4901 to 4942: 0.04 mag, 257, 247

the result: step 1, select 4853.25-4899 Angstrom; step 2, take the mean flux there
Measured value 239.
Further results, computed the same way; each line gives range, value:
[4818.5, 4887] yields 248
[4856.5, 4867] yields 237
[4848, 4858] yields 263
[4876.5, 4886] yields 246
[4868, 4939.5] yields 244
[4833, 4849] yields 255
